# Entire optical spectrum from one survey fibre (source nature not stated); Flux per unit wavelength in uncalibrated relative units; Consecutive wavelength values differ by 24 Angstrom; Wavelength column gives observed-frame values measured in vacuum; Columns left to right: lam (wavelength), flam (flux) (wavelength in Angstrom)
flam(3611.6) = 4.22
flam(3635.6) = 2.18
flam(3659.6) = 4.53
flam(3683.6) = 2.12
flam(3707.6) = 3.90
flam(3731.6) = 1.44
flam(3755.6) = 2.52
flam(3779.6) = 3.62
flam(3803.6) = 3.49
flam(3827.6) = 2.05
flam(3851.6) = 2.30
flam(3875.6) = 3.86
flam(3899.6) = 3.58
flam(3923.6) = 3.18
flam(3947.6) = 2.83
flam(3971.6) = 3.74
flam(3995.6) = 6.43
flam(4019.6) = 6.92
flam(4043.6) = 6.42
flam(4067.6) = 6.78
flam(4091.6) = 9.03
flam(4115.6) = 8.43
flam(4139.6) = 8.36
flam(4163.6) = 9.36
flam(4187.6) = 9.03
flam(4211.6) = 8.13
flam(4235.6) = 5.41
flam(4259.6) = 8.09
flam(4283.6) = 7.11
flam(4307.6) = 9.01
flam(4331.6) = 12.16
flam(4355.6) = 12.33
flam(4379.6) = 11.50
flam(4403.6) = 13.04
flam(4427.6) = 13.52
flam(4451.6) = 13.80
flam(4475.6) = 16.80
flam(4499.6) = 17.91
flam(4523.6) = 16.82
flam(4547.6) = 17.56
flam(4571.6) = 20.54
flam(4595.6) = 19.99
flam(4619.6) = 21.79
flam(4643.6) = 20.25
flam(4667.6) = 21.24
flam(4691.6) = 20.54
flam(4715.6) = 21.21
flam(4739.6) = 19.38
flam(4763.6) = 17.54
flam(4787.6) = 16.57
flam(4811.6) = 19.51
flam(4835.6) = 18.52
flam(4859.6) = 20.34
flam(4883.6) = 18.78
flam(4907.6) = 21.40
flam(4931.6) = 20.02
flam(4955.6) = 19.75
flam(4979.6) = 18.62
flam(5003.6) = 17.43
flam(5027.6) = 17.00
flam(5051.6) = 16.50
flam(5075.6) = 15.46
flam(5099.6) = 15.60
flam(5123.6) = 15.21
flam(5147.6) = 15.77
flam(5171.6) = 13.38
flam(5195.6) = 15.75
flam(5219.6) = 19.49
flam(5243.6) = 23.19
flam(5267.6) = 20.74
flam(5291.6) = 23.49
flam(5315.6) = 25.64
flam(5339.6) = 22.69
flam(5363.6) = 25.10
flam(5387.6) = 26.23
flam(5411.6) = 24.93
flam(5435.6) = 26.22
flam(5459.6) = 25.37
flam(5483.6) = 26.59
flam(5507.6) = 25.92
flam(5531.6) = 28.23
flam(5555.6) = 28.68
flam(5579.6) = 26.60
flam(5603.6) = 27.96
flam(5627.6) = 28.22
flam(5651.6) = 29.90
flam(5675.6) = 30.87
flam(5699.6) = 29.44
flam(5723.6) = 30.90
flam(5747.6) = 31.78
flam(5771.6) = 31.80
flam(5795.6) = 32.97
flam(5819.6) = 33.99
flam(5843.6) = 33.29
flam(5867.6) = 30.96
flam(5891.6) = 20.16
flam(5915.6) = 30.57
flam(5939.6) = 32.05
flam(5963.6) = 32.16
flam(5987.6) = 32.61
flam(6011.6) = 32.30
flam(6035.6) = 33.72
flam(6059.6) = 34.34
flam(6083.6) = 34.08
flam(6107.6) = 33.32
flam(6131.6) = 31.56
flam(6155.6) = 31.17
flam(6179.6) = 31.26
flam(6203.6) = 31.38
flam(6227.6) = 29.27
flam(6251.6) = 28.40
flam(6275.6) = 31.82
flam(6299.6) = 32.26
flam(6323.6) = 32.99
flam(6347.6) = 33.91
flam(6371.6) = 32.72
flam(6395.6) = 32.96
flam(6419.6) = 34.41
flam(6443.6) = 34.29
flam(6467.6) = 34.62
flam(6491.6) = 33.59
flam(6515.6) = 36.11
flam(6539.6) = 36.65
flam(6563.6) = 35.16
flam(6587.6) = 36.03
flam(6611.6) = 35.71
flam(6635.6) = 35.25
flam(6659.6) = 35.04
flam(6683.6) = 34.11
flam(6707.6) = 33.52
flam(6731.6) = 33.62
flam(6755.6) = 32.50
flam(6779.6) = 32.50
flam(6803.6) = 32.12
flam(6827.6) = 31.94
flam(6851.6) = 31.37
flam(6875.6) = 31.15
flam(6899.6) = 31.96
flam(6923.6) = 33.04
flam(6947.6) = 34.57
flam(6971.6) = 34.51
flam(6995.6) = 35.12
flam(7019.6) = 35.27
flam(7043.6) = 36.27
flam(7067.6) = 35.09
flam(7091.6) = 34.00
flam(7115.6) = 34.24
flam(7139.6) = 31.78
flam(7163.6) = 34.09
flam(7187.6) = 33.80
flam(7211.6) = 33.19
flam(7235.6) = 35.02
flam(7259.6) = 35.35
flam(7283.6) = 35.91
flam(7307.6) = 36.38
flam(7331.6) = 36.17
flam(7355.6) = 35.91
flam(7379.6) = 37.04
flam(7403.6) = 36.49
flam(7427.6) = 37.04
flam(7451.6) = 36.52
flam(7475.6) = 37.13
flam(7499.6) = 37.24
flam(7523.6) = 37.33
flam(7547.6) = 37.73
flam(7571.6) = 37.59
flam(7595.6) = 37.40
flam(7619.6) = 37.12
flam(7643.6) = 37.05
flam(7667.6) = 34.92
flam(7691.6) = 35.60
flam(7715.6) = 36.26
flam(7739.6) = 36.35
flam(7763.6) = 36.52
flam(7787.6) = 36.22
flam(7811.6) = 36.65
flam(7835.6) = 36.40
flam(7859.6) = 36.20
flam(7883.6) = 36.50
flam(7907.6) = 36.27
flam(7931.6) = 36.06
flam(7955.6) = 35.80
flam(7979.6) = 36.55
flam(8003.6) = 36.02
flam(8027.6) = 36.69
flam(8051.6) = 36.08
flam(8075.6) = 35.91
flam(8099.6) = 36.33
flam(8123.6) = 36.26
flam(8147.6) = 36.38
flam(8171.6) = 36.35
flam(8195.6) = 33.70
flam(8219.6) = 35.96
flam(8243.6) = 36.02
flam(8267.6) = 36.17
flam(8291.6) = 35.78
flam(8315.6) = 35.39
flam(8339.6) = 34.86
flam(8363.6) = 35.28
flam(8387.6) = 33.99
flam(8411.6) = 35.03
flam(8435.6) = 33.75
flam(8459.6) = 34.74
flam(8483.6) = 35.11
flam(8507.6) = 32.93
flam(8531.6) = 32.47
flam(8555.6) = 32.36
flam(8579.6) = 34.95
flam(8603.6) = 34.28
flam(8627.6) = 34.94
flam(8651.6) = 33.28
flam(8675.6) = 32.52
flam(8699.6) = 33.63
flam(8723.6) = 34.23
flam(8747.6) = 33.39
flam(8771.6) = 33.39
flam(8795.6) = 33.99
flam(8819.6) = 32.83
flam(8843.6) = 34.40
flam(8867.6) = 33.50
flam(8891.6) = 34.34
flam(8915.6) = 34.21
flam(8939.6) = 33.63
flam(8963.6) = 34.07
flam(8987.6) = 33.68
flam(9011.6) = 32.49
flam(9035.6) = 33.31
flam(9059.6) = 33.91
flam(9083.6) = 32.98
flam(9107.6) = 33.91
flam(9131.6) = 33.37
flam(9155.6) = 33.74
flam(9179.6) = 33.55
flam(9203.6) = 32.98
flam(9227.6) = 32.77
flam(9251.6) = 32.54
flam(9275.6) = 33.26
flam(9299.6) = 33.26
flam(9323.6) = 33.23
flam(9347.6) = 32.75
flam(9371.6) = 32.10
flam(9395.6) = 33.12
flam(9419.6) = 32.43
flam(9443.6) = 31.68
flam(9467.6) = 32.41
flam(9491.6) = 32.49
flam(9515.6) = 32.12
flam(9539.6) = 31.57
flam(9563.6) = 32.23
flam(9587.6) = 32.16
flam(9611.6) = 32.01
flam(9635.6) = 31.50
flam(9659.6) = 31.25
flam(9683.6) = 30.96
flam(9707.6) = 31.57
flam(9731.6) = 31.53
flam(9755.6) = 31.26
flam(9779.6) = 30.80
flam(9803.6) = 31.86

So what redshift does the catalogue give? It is 0.00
